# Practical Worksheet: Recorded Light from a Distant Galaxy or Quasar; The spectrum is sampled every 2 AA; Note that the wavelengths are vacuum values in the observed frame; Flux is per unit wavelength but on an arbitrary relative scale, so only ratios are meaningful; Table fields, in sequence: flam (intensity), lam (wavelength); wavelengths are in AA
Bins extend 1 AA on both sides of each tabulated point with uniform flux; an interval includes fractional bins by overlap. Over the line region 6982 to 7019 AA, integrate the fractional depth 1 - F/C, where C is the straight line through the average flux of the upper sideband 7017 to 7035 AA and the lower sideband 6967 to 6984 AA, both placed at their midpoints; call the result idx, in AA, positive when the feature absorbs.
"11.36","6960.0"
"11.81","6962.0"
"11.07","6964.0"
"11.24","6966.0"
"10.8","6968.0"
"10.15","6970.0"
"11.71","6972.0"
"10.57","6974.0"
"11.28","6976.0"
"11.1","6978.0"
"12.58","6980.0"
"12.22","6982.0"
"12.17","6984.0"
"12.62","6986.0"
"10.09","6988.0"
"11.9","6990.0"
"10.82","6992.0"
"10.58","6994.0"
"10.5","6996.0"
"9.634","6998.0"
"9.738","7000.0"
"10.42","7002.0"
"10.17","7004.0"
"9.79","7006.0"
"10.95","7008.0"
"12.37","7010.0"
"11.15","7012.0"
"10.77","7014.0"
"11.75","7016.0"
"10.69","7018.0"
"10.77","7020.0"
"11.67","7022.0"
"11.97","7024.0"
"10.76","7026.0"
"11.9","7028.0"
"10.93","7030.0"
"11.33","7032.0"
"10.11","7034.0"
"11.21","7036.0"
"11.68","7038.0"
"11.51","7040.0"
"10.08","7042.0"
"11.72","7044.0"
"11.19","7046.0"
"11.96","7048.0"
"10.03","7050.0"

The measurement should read 1.0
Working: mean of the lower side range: 11.4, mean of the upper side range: 11.1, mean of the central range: 10.9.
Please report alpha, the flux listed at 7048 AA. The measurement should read 11.96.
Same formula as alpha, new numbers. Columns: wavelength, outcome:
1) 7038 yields 11.68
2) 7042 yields 10.08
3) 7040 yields 11.51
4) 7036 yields 11.21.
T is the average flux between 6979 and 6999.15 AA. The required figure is 11.3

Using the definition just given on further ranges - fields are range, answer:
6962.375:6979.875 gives 11.1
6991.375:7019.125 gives 10.7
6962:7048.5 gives 11.1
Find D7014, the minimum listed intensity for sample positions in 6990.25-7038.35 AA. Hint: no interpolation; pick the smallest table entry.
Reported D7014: 9.634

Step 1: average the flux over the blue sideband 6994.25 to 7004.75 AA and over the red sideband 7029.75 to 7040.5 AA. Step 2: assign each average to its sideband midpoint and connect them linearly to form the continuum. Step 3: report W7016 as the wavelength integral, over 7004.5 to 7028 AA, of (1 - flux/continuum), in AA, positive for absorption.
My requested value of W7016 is -1.25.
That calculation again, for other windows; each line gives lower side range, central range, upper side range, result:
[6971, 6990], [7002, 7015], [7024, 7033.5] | 0.65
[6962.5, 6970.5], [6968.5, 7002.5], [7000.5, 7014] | -0.69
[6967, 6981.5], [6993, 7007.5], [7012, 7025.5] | 1.39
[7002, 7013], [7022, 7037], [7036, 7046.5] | -0.15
